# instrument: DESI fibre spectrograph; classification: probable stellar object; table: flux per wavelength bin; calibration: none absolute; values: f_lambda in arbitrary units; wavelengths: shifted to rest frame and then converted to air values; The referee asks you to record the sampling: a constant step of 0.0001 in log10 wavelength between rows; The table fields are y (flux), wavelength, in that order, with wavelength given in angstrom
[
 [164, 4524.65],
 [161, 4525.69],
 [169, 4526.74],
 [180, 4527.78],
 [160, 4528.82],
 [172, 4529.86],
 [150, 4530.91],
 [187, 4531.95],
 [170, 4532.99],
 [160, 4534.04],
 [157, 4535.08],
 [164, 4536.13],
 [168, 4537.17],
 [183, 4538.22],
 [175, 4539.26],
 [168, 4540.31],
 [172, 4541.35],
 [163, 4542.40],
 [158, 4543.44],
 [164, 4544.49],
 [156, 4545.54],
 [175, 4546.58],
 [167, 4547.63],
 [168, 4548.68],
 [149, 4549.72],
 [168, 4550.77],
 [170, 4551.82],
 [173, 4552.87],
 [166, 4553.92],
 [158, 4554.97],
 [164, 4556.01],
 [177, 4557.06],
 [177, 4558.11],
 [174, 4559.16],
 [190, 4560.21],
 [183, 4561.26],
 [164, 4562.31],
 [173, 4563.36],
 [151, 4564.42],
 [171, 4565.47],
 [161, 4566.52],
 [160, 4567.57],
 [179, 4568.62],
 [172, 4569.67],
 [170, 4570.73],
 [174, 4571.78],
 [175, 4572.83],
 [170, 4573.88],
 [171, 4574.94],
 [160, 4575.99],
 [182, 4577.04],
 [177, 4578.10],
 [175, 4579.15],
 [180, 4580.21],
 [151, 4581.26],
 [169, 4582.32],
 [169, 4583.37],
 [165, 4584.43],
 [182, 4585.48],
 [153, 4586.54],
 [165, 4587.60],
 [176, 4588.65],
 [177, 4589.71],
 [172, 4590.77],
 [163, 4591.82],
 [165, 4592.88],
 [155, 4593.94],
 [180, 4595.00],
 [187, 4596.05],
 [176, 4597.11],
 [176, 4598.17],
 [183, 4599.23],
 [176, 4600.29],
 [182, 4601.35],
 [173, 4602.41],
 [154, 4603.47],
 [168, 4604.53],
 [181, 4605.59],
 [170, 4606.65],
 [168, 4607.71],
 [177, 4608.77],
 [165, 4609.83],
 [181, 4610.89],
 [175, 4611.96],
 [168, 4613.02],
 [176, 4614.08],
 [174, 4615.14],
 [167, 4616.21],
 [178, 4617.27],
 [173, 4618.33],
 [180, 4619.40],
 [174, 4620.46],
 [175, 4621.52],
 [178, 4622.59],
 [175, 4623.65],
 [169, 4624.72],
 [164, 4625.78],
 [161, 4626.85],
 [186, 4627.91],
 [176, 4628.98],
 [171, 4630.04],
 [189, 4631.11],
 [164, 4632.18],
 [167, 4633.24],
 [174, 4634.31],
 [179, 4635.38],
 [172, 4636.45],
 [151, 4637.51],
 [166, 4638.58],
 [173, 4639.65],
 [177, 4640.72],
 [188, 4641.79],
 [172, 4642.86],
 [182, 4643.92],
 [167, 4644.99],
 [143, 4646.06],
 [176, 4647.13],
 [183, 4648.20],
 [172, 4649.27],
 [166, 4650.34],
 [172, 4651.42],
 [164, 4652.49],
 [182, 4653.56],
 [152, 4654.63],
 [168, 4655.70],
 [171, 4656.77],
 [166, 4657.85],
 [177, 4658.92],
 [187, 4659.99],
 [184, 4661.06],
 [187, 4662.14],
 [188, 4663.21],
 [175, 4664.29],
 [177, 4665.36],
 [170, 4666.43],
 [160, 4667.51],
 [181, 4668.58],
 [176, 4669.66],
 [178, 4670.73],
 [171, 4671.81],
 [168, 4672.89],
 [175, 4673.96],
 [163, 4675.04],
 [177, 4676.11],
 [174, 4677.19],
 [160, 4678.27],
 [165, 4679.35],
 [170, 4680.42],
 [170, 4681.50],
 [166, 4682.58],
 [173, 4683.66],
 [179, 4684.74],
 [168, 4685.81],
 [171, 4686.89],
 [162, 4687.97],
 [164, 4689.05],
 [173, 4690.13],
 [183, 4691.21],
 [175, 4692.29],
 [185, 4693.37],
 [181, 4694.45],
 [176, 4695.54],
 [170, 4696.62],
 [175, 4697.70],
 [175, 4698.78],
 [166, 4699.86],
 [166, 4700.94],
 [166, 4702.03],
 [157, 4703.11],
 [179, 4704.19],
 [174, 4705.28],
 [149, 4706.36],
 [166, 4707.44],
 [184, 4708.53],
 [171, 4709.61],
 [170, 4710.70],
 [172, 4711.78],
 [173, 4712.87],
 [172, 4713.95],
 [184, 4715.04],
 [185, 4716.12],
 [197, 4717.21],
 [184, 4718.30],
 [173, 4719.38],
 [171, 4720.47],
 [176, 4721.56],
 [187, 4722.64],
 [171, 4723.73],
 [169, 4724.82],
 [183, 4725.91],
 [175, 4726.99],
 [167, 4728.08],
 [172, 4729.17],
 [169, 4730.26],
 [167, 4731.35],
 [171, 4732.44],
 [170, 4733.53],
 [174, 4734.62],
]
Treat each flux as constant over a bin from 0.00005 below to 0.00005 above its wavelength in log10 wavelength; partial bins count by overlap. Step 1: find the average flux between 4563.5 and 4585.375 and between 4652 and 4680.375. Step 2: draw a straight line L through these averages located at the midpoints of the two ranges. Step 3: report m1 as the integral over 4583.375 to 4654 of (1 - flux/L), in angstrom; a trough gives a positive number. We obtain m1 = -0.5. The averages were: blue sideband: 169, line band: 172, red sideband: 173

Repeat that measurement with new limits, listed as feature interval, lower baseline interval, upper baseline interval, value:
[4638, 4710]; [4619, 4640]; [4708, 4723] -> 1.4 angstrom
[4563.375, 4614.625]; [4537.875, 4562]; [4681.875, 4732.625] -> -0.2 angstrom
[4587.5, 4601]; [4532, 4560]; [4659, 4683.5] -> -0.3 angstrom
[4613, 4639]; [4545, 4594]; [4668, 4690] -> -0.4 angstrom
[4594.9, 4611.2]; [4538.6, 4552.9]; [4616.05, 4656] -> -0.5 angstrom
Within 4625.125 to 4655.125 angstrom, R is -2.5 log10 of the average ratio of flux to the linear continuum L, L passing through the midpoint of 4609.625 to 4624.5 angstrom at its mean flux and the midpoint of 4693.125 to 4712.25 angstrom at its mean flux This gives 0.01 mag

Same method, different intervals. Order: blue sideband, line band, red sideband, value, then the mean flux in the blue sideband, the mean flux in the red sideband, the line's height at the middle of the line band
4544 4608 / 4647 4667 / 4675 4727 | -0.02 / 170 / 173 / 172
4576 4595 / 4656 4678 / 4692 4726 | -0.02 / 169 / 174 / 173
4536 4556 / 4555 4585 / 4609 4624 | -0.01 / 167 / 174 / 169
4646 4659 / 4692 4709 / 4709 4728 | 0.02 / 169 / 177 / 175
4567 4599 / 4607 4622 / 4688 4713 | -0.02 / 171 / 171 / 171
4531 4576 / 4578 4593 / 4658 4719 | 0.00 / 169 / 174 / 170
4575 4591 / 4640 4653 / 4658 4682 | 0.01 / 170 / 174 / 173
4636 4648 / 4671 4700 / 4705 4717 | 0.00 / 170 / 173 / 172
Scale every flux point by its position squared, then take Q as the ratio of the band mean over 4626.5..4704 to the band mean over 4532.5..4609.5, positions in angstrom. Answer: 1.06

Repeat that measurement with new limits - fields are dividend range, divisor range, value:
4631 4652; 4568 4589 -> 1.03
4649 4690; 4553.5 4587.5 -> 1.05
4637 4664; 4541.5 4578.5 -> 1.06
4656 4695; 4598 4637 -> 1.03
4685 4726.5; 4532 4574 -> 1.10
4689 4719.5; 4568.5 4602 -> 1.07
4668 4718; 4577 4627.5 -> 1.04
